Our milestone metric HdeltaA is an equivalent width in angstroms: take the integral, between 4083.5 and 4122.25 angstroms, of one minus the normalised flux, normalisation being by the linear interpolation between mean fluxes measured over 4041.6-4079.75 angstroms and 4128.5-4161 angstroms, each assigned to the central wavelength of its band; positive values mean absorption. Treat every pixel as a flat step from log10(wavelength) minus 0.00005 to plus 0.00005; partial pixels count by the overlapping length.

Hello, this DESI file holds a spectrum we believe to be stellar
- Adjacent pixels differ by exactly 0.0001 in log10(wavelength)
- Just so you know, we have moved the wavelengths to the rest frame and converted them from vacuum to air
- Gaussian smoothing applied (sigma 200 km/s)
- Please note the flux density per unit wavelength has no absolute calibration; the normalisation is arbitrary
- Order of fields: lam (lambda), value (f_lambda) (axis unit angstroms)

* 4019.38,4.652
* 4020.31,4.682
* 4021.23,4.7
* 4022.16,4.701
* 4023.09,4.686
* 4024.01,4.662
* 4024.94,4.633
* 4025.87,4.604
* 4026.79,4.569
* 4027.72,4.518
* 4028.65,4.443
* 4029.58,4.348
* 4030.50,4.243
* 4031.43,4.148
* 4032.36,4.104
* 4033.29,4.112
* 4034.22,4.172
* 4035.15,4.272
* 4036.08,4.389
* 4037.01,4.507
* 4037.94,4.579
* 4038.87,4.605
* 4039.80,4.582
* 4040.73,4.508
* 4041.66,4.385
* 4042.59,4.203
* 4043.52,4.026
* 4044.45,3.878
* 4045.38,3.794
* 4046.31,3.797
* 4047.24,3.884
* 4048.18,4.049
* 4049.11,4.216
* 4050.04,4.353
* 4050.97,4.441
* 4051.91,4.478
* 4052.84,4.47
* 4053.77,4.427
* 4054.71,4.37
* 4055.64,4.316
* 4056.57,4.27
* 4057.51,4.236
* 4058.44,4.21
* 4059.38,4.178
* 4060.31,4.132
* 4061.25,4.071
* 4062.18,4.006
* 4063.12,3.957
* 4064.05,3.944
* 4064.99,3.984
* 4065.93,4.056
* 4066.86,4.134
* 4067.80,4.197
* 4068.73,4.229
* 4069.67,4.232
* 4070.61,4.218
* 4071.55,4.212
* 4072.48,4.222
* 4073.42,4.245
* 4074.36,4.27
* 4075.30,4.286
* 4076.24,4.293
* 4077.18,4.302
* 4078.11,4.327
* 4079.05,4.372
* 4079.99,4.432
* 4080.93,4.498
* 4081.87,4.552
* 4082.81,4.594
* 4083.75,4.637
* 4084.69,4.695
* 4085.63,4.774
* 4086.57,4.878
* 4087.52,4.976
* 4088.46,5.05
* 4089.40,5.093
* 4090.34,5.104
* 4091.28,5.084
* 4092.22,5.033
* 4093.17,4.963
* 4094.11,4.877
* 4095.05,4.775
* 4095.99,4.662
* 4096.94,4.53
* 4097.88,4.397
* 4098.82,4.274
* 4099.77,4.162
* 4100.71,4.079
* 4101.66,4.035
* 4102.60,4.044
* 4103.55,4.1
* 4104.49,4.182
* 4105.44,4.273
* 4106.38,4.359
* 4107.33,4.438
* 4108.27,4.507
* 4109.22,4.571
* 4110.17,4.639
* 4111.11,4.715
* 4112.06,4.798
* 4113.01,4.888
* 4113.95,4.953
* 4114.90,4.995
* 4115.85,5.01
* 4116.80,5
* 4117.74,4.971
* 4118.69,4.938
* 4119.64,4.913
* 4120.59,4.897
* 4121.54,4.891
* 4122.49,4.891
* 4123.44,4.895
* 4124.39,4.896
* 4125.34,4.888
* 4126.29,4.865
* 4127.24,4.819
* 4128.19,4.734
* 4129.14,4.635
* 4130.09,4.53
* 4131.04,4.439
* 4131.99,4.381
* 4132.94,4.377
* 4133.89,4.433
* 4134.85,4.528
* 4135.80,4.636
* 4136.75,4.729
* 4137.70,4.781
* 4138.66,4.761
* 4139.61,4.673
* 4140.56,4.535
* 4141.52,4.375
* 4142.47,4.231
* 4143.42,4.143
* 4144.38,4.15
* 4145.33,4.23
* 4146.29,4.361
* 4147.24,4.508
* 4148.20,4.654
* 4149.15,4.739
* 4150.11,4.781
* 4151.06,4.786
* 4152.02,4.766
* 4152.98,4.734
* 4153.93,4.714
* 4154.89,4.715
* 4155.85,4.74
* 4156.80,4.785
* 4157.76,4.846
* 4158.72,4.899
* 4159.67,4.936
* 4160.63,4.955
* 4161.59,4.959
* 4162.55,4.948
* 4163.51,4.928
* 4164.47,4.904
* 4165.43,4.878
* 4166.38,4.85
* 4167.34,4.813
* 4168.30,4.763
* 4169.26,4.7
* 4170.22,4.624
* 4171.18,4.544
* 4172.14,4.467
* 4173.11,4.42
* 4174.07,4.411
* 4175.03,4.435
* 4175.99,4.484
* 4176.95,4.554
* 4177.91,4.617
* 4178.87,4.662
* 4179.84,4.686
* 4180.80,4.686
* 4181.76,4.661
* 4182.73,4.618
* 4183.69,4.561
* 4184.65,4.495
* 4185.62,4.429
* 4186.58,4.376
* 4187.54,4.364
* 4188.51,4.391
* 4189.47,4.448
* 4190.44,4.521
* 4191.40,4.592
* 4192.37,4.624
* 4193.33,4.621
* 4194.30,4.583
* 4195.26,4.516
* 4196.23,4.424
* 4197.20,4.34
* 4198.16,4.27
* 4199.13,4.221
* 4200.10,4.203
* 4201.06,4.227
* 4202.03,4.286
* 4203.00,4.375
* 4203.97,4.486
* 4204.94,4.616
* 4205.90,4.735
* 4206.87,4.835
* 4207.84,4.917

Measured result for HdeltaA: -2.58 angstroms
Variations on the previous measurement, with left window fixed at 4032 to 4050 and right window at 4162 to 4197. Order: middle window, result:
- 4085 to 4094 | -1.3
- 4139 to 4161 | -0.5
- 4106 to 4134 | -2.0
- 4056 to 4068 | 0.5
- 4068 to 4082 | 0.0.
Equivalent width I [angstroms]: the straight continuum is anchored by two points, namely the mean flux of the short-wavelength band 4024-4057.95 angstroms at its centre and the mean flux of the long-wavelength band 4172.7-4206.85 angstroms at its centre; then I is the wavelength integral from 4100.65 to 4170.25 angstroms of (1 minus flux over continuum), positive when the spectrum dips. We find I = -3.8 angstroms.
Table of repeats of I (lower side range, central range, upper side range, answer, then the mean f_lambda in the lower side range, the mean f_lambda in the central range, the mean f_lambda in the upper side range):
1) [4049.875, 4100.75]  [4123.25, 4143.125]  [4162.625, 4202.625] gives -0.55 angstroms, 4.43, 4.62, 4.54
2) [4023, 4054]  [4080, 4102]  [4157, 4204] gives -1.31 angstroms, 4.32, 4.68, 4.58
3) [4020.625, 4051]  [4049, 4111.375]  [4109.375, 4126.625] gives 2.96 angstroms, 4.34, 4.41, 4.88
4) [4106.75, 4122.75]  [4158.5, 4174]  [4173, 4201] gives -0.64 angstroms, 4.82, 4.77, 4.49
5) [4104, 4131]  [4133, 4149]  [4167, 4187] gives 0.66 angstroms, 4.75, 4.49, 4.57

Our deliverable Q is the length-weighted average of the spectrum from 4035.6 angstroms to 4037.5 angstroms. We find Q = 4.44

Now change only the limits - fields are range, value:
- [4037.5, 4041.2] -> 4.57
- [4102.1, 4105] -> 4.11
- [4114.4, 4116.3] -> 4.99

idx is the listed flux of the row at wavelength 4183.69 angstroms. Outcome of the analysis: 4.561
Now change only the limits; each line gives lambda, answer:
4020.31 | 4.682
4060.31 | 4.132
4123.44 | 4.895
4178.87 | 4.662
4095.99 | 4.662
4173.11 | 4.42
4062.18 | 4.006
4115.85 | 5.01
